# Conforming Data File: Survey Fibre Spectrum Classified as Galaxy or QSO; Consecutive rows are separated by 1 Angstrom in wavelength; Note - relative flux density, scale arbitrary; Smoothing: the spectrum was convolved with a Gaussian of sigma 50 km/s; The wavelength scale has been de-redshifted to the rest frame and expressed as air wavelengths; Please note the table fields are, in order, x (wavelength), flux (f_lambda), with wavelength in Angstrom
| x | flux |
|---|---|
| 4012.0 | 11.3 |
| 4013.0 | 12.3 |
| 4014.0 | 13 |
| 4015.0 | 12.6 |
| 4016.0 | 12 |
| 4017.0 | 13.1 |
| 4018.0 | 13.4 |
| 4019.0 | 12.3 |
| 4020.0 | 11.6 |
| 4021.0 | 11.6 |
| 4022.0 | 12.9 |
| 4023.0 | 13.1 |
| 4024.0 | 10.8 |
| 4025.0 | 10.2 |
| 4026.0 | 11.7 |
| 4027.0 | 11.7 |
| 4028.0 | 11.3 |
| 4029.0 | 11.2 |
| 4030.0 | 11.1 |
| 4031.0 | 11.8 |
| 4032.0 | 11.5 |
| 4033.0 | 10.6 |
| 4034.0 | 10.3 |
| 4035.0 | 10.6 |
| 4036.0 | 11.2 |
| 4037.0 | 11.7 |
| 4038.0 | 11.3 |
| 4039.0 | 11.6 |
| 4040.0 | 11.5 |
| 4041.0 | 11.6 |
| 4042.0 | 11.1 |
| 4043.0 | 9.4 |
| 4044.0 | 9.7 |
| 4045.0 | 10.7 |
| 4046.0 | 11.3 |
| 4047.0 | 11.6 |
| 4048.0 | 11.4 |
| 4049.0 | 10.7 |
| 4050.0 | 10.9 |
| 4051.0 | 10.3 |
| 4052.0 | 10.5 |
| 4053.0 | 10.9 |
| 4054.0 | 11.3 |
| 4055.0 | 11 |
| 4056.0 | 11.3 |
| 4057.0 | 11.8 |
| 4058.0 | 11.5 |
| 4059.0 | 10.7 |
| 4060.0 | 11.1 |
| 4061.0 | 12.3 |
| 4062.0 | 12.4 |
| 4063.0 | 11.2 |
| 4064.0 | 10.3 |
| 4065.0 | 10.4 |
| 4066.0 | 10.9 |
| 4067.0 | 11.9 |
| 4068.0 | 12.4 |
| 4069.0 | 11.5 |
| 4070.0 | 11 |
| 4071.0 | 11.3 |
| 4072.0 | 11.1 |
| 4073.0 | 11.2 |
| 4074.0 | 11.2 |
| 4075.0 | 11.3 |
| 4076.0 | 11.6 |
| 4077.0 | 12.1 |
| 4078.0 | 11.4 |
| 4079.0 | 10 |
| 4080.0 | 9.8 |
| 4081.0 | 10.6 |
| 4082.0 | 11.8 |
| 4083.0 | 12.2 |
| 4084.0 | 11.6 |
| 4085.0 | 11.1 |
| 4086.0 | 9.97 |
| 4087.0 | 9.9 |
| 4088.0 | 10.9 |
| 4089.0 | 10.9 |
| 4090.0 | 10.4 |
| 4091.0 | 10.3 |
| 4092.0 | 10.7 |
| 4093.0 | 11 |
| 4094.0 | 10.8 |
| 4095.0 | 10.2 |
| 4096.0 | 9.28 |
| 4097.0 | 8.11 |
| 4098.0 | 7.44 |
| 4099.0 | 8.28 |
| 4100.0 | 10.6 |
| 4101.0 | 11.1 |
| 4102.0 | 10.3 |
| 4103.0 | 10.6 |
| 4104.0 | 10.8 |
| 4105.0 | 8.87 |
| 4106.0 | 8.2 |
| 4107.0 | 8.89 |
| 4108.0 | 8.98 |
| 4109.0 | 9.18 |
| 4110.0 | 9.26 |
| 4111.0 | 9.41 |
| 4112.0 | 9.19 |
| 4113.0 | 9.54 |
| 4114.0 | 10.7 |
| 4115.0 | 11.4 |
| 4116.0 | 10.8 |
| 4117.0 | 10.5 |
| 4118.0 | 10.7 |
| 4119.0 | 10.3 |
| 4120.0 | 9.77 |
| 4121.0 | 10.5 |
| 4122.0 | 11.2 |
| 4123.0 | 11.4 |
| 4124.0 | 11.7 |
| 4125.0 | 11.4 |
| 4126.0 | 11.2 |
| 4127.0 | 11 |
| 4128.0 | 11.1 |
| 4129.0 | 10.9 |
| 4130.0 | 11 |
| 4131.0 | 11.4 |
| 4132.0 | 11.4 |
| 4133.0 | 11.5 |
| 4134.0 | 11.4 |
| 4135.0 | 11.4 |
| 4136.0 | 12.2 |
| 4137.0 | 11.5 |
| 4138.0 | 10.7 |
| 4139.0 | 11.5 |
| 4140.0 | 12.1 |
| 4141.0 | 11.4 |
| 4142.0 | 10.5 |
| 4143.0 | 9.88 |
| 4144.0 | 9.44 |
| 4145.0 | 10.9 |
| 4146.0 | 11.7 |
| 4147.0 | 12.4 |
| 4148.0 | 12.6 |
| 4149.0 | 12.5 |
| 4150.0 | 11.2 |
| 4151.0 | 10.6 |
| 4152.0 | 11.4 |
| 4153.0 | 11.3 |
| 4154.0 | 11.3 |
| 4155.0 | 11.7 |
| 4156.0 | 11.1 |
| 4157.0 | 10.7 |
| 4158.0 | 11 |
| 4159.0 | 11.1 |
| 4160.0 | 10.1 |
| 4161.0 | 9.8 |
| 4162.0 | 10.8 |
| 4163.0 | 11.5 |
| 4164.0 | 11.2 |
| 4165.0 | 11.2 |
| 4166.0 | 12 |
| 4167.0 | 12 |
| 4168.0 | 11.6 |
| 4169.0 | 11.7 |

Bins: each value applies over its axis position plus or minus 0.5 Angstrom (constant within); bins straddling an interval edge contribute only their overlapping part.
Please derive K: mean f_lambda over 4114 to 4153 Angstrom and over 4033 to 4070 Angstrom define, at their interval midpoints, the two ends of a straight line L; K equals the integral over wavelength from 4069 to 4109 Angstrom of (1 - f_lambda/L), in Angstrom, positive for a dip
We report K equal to 2.63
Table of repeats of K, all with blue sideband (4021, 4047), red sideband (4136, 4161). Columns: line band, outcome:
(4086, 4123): 3.98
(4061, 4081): -0.03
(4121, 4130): 0.01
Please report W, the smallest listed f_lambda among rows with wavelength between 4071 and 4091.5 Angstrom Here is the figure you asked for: 9.8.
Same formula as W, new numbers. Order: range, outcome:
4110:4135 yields 9.19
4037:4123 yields 7.44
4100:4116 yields 8.2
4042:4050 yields 9.4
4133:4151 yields 9.44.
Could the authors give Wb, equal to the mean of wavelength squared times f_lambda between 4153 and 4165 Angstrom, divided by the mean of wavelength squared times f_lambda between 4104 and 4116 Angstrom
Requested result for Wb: 1.18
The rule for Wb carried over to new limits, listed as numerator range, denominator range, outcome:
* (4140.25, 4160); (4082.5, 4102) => 1.12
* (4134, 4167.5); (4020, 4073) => 1.05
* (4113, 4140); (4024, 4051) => 1.05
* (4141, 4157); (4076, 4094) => 1.06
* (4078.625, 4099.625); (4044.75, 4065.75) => 0.94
